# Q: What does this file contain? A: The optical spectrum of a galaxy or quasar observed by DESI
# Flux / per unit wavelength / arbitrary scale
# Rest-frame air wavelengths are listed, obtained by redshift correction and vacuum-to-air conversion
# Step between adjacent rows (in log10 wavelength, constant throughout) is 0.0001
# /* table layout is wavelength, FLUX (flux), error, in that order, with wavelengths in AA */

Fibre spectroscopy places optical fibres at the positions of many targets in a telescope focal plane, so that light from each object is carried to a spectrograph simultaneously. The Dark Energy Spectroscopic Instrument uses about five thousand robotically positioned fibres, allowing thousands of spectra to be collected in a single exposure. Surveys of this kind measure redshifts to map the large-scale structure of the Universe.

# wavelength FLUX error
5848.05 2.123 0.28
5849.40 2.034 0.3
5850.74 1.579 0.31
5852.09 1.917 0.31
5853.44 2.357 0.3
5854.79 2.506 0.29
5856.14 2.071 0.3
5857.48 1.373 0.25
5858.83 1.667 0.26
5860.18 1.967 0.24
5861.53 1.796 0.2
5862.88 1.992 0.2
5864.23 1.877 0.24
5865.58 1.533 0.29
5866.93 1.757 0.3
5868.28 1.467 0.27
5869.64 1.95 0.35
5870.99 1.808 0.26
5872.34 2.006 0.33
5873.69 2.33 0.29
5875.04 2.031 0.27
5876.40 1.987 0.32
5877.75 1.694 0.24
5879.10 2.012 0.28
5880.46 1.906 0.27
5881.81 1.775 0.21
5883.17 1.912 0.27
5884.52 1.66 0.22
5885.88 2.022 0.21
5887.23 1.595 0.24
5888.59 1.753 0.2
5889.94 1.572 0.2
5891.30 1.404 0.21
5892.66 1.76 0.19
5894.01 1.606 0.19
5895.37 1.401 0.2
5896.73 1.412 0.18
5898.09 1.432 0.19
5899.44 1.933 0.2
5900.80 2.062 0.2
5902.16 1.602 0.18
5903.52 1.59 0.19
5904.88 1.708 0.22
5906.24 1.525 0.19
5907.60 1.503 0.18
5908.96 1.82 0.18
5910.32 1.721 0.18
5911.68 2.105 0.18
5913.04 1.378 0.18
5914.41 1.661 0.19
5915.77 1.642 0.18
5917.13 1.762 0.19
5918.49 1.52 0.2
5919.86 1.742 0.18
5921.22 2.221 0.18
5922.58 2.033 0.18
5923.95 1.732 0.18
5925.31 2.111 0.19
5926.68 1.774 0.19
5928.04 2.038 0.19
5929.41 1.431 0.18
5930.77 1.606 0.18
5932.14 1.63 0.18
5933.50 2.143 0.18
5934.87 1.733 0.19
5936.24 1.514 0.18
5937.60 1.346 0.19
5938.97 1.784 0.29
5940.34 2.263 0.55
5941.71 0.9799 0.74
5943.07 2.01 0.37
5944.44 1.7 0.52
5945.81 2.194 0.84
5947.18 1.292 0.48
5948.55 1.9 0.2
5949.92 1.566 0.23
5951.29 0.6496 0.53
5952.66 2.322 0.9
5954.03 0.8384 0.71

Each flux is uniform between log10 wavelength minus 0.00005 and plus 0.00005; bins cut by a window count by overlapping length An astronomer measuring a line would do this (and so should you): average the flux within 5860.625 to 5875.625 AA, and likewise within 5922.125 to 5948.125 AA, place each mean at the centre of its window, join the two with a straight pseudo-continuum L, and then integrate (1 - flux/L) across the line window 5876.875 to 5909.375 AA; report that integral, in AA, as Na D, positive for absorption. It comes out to 2.3 AA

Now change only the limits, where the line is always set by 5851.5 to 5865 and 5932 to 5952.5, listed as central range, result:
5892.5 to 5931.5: 1.0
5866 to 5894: 1.0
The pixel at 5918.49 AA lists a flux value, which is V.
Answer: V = 1.52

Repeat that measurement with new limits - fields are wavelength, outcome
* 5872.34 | 2.006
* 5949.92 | 1.566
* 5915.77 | 1.642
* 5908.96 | 1.82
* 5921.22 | 2.221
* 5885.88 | 2.022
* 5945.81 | 2.194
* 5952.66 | 2.322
